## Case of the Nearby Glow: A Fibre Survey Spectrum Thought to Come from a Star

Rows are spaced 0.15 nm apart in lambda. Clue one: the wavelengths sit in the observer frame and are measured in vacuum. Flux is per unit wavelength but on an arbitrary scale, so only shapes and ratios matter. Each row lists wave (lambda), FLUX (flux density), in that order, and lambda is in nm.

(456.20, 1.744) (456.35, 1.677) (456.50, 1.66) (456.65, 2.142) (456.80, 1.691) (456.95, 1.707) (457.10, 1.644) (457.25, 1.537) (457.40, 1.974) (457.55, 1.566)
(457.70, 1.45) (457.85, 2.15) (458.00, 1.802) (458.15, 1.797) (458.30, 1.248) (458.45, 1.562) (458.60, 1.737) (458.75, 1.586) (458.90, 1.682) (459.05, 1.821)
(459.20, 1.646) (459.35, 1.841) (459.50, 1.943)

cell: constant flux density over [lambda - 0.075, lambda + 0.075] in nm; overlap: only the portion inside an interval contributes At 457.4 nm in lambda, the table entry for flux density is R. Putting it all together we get 1.974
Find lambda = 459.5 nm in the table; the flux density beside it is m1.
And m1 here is 1.943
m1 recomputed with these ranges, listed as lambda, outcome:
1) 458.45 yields 1.562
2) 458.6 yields 1.737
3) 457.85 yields 2.15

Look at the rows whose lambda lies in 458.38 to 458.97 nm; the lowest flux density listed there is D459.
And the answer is 1.562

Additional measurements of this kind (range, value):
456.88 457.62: 1.537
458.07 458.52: 1.248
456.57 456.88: 1.691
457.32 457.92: 1.45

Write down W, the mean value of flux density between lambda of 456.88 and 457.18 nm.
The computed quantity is 1.67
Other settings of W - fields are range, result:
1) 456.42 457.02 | 1.8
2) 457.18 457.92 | 1.73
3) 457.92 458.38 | 1.62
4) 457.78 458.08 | 1.97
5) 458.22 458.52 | 1.41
